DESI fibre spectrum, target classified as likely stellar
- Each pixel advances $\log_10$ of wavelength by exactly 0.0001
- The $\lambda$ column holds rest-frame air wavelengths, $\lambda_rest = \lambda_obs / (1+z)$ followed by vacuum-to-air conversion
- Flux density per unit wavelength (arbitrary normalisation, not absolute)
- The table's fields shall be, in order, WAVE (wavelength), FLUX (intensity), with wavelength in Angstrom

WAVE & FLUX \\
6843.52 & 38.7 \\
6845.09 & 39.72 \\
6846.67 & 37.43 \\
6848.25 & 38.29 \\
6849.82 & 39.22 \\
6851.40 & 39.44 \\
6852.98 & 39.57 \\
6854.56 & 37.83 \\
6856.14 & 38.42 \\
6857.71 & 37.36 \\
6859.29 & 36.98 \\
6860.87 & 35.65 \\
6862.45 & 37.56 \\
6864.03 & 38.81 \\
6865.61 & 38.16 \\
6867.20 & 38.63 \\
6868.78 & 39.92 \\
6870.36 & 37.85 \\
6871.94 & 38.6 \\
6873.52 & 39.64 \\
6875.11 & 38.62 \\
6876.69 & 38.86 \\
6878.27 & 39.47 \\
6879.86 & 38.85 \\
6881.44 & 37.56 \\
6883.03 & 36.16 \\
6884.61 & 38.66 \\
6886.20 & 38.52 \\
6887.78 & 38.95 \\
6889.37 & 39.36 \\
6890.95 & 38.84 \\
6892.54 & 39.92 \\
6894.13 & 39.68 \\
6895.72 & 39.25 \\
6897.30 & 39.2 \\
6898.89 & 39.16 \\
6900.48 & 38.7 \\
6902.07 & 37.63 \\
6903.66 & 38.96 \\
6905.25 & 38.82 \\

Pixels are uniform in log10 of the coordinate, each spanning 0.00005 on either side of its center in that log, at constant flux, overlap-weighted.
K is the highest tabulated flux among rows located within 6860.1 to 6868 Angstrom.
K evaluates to 38.81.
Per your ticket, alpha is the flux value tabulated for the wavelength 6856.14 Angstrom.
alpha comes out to 38.42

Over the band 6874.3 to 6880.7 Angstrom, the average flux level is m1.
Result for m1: 38.9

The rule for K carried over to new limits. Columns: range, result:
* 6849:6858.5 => 39.57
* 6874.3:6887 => 39.47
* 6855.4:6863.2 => 38.42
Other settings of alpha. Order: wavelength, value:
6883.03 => 36.16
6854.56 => 37.83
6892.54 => 39.92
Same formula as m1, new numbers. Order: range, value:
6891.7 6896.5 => 39.5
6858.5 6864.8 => 37.2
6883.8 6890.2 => 38.9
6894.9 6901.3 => 39.1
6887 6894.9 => 39.3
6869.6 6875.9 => 38.7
